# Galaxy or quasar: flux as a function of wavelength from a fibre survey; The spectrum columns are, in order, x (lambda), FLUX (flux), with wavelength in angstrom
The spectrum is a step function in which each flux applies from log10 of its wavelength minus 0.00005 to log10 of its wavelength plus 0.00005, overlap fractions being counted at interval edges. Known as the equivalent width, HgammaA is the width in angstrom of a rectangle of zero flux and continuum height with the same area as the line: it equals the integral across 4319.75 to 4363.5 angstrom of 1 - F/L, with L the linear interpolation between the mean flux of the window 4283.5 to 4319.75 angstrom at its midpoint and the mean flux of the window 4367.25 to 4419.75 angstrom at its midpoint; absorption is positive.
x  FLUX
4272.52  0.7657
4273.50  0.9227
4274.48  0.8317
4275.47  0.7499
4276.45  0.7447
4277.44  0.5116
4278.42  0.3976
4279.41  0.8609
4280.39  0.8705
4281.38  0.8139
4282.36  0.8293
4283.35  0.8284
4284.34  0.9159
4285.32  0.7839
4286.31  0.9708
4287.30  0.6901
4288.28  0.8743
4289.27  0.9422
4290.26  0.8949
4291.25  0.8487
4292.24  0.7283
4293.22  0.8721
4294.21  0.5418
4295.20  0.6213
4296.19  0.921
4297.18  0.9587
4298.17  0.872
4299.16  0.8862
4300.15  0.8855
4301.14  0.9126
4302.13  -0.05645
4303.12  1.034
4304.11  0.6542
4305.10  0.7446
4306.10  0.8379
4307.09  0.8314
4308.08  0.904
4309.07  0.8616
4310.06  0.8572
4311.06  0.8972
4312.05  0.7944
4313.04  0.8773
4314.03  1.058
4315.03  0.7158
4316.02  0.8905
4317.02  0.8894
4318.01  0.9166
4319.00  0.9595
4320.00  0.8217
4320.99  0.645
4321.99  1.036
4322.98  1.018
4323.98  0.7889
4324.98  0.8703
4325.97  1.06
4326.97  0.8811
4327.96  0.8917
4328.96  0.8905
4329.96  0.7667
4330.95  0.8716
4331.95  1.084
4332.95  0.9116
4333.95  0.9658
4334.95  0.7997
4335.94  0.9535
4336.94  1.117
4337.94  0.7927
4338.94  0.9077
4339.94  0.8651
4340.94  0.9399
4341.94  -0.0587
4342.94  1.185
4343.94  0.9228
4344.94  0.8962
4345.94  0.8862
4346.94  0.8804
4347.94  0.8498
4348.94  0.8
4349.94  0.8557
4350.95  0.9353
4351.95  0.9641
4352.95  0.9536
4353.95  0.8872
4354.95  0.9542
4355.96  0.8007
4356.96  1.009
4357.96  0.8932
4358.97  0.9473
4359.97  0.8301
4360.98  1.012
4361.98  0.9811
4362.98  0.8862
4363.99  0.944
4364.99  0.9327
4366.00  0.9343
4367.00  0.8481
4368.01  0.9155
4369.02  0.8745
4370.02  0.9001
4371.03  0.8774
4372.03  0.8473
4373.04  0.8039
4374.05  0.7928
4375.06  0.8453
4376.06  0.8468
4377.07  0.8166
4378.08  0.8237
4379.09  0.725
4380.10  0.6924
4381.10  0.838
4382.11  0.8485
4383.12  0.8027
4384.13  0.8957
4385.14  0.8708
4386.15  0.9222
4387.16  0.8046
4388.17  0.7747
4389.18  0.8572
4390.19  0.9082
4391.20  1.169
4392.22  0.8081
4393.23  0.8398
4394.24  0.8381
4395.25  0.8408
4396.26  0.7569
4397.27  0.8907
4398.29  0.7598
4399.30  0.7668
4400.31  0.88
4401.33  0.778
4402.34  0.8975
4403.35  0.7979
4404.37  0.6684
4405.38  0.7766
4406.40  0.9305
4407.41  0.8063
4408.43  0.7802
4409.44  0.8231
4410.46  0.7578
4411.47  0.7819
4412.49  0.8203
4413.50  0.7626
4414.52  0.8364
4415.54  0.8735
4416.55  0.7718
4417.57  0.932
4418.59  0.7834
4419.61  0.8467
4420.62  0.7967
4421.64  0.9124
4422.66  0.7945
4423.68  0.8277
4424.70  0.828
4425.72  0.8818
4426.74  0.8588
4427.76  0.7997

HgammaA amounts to -3.2 angstrom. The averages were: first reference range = 0.827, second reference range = 0.832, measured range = 0.89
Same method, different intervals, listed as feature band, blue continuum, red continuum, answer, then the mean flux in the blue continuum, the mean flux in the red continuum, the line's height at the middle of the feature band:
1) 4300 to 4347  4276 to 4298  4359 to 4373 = -0.6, 0.793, 0.905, 0.845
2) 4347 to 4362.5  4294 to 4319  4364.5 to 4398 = -1.3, 0.818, 0.852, 0.84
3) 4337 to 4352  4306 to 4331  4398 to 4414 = 0.2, 0.879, 0.8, 0.856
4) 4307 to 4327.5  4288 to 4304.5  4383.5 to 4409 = -2.2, 0.787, 0.84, 0.798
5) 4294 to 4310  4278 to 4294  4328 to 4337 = 1.3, 0.817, 0.918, 0.852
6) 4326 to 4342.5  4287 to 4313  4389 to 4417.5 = -0.9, 0.803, 0.829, 0.811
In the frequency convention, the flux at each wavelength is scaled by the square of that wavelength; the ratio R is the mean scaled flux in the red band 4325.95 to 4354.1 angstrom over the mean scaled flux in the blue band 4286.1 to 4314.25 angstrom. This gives 1.10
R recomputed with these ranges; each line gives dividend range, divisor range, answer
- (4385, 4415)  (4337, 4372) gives 0.96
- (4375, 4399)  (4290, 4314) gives 1.09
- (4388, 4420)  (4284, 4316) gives 1.06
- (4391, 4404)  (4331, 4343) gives 1.00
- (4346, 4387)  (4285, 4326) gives 1.08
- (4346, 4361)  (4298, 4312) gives 1.16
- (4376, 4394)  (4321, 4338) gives 0.95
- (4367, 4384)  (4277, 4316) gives 1.07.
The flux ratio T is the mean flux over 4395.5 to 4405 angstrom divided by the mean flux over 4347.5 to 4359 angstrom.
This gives 0.89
